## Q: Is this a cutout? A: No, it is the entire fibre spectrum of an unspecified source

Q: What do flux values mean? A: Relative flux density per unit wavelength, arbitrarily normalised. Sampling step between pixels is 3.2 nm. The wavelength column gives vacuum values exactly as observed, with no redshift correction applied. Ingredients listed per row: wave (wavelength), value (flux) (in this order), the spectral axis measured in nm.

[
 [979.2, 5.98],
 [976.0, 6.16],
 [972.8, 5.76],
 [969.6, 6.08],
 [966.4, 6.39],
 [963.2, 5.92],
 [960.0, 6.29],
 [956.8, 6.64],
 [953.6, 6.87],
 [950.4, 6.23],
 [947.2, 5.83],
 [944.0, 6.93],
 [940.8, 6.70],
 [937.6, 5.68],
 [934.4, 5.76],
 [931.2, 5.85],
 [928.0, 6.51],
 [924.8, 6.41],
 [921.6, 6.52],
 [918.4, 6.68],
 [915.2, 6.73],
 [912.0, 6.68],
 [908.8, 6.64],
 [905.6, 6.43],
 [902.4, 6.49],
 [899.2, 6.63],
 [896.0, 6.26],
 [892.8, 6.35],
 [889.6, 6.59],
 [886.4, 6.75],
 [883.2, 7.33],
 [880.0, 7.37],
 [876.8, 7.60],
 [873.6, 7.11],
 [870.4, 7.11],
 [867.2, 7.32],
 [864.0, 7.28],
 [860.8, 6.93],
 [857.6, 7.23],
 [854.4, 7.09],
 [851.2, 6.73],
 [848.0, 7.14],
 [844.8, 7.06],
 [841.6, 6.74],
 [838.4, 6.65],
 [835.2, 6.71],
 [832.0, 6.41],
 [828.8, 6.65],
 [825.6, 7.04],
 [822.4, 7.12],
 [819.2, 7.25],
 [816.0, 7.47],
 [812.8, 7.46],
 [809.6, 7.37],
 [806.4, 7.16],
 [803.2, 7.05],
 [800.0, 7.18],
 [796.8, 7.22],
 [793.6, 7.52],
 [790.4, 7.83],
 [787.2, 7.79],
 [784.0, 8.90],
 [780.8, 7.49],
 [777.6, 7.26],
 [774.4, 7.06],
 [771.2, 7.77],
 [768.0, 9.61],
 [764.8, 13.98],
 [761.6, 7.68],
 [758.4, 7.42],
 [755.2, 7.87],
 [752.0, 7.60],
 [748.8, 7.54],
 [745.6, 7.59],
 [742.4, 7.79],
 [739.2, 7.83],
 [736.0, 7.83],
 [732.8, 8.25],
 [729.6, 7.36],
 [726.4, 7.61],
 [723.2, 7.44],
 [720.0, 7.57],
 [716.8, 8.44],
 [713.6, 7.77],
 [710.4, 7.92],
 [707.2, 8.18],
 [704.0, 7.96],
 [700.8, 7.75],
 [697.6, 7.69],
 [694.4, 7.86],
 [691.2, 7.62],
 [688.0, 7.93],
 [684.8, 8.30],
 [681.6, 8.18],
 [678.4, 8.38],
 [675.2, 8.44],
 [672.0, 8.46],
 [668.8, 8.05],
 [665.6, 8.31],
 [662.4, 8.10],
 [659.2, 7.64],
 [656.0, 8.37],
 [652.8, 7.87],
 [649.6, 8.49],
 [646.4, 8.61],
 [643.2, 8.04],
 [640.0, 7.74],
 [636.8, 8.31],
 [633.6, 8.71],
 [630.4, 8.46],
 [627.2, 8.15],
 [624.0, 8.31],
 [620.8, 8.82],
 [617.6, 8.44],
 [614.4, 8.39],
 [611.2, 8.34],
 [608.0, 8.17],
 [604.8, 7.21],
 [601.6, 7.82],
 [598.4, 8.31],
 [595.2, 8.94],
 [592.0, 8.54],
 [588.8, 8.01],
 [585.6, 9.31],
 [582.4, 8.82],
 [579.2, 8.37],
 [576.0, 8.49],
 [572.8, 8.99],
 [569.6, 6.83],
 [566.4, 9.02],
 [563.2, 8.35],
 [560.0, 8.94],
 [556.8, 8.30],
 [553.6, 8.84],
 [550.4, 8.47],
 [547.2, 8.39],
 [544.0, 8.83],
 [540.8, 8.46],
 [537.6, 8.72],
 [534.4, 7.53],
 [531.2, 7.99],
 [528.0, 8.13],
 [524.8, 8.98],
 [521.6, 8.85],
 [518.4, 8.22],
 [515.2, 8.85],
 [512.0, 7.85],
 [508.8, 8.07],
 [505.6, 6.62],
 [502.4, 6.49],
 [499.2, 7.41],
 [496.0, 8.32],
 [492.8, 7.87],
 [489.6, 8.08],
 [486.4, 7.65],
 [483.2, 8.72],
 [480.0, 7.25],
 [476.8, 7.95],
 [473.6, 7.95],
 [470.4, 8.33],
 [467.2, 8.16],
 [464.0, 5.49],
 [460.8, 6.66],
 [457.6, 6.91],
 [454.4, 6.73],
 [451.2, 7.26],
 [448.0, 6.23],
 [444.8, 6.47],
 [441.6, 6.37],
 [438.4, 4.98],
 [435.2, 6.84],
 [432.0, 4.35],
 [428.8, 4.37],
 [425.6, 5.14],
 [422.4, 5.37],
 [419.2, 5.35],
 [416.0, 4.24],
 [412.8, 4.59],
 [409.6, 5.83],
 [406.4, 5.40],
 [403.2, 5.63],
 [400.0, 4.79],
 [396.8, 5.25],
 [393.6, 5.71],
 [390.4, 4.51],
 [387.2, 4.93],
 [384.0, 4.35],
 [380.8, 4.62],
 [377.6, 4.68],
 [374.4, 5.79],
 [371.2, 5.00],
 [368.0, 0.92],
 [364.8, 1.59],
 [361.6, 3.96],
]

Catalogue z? 0.17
